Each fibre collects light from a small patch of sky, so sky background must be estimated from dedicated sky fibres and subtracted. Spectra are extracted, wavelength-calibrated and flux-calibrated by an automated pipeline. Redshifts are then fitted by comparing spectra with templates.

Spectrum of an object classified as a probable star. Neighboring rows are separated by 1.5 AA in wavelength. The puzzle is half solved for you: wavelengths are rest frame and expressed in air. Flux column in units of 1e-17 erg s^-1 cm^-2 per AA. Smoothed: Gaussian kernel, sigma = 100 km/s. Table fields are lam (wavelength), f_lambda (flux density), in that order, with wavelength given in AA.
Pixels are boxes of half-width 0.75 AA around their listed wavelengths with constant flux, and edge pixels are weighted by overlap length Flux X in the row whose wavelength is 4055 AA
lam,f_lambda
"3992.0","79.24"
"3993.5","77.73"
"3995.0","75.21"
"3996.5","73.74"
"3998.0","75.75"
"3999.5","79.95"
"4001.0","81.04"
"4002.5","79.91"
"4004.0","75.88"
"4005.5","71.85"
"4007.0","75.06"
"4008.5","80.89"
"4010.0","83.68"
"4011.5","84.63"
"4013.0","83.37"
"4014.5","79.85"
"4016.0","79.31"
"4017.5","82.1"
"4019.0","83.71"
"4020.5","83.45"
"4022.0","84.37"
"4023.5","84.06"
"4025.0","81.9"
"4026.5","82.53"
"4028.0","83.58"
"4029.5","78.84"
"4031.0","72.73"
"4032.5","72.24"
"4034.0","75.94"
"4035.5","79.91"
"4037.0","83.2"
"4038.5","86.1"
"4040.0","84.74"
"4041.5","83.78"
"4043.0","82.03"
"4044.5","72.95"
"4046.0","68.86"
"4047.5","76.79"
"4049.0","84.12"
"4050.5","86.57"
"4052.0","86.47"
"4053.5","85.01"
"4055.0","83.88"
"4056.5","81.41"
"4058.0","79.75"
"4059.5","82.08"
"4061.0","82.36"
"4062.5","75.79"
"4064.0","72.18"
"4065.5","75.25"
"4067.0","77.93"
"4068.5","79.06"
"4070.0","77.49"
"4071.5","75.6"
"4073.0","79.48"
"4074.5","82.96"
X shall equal 83.88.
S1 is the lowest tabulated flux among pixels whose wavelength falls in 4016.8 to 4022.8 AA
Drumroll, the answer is 82.1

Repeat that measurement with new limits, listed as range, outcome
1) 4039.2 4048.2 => 68.86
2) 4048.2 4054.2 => 84.12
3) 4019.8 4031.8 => 72.73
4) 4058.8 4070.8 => 72.18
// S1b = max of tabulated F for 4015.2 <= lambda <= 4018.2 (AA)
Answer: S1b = 82.1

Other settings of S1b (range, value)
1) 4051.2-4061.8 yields 86.47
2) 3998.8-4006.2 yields 81.04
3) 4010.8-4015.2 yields 84.63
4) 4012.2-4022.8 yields 84.37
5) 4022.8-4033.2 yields 84.06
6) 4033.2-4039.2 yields 86.1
